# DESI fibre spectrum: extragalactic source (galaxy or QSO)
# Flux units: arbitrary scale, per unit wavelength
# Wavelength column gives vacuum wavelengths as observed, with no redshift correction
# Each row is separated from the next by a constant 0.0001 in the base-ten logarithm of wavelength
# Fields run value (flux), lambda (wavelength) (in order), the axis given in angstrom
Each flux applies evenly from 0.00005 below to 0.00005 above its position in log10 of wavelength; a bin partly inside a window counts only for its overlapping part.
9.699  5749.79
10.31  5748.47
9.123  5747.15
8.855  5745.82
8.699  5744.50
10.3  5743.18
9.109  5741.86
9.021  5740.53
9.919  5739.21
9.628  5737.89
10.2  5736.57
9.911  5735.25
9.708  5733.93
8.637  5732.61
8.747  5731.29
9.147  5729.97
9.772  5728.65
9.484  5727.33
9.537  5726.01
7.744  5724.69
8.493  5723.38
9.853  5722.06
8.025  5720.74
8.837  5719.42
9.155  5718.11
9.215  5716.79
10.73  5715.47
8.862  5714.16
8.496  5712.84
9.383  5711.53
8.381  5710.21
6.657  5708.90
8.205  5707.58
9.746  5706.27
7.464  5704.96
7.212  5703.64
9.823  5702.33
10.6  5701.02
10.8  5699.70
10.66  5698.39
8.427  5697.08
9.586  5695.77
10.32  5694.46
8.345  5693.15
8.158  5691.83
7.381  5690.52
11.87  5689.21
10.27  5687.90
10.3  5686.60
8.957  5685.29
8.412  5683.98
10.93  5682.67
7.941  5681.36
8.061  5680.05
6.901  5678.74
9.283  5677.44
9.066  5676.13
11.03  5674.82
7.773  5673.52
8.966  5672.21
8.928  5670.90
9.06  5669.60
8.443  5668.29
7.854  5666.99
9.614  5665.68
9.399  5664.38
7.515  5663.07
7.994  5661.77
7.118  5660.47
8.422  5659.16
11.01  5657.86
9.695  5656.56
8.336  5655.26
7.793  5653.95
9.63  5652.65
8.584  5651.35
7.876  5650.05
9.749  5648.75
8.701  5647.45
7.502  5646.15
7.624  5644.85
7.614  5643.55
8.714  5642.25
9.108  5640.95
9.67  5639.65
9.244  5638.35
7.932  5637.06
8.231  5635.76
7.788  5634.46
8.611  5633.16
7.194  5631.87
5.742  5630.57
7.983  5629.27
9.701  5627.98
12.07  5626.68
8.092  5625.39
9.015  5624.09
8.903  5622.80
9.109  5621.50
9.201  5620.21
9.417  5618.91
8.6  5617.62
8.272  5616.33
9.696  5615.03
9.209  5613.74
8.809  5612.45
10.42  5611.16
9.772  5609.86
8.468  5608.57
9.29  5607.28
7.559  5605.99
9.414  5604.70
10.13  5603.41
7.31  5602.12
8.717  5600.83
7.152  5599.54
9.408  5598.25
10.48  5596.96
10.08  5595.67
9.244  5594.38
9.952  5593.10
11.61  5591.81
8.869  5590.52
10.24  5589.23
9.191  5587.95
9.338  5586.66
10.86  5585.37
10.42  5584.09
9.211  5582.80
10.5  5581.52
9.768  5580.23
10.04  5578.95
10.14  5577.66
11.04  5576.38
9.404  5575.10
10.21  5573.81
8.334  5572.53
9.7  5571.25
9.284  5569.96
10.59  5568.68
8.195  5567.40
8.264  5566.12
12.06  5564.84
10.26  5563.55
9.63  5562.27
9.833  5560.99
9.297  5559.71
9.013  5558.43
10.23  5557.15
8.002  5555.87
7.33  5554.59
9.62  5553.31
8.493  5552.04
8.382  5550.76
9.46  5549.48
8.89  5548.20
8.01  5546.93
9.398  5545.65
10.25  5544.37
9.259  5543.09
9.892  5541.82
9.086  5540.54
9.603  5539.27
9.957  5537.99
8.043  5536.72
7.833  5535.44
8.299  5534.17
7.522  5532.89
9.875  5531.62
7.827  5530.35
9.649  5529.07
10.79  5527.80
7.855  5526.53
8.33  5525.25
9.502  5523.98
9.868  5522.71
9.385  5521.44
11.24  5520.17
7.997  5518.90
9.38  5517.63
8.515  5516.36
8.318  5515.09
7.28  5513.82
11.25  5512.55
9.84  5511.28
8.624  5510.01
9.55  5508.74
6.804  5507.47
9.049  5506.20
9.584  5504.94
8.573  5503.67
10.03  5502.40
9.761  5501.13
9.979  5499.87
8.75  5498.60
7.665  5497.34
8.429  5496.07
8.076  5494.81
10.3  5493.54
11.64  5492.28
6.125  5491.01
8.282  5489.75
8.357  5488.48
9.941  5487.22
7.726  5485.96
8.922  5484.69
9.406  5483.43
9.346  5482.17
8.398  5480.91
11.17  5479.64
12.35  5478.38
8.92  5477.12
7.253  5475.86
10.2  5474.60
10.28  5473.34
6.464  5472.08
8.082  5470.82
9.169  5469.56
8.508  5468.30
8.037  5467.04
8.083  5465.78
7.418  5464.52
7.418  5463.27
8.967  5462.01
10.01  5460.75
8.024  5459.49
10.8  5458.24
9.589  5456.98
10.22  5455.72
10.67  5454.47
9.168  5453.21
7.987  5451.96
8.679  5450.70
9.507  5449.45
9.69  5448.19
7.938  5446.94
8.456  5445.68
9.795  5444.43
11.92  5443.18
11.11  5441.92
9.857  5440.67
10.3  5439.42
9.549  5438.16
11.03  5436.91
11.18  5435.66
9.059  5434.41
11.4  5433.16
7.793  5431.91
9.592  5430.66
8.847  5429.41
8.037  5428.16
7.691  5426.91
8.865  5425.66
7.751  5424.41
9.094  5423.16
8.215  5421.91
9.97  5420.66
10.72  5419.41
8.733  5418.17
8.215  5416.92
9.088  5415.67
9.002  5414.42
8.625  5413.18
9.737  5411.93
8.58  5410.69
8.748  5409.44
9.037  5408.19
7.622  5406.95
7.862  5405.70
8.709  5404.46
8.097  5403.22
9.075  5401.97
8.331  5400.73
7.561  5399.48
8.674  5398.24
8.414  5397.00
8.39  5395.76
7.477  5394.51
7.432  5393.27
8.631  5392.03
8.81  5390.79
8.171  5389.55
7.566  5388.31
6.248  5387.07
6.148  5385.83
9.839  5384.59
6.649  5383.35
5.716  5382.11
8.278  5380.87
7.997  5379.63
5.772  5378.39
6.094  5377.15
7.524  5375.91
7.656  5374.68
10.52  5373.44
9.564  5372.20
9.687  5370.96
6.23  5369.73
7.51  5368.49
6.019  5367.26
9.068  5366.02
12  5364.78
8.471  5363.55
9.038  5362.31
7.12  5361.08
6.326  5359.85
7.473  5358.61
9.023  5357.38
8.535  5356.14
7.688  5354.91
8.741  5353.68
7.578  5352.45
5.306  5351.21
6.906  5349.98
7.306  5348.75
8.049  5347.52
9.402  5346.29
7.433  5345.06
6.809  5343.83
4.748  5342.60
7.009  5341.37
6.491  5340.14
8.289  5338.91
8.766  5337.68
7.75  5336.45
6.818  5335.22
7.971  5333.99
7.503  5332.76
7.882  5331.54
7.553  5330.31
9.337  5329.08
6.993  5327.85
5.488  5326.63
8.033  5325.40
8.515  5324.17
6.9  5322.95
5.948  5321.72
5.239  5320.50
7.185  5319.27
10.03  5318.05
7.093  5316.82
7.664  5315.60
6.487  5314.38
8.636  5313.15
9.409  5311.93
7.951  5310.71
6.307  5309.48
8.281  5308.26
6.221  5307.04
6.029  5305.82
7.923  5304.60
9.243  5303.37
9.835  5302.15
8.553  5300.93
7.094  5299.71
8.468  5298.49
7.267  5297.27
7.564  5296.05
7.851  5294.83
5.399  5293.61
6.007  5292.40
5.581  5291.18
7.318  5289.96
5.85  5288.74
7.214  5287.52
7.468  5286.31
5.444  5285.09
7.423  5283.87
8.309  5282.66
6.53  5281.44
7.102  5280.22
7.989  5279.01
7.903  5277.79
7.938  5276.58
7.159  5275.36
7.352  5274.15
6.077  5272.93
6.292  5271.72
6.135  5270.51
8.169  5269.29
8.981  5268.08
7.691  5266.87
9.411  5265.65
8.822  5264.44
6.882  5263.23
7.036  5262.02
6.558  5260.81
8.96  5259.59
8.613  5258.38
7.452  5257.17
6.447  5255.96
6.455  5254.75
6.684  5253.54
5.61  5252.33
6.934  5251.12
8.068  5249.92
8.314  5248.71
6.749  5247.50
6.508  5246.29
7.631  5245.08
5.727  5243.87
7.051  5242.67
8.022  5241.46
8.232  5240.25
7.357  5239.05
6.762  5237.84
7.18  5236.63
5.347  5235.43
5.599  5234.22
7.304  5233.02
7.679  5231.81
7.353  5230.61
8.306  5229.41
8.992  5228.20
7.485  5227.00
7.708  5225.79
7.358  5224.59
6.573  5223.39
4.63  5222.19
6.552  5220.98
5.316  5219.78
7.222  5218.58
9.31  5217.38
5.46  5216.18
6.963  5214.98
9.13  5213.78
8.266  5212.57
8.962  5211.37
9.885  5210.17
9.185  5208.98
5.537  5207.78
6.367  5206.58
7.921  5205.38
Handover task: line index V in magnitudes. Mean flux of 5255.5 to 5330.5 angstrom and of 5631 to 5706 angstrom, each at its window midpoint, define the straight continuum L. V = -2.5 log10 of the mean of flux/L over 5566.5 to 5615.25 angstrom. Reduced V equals -0.12 mag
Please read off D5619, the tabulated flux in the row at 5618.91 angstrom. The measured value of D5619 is 9.417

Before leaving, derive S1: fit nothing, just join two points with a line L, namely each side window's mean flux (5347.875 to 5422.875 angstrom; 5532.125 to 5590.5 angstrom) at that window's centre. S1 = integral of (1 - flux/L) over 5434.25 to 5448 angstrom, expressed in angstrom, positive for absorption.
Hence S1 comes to -2.4 angstrom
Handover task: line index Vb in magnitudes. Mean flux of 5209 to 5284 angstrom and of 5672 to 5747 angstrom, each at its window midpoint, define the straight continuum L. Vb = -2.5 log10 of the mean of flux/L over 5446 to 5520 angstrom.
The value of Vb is -0.09 mag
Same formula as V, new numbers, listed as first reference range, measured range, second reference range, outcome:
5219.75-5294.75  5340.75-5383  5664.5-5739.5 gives -0.017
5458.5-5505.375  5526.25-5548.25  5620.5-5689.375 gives -0.019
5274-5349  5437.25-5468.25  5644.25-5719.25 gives -0.166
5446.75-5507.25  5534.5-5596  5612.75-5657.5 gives -0.080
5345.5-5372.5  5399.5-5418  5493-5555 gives -0.034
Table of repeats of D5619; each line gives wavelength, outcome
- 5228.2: 8.992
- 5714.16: 8.862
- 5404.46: 8.709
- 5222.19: 4.63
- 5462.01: 8.967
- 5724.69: 7.744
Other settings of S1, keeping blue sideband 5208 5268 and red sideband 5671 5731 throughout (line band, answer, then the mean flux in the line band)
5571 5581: -1.4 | 9.84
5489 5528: -3.1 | 9.04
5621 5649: 0.9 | 8.54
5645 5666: 0.6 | 8.65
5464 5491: -1.8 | 8.81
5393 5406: -0.4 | 8.21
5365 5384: 0.4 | 7.71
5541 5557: -0.8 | 8.96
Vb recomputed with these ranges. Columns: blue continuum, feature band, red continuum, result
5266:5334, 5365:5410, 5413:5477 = 0.07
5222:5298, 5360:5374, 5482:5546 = -0.08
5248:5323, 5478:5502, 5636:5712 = -0.13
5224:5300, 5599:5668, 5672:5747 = 0.02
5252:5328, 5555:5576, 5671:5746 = -0.12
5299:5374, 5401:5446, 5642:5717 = -0.15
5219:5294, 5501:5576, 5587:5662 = -0.08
